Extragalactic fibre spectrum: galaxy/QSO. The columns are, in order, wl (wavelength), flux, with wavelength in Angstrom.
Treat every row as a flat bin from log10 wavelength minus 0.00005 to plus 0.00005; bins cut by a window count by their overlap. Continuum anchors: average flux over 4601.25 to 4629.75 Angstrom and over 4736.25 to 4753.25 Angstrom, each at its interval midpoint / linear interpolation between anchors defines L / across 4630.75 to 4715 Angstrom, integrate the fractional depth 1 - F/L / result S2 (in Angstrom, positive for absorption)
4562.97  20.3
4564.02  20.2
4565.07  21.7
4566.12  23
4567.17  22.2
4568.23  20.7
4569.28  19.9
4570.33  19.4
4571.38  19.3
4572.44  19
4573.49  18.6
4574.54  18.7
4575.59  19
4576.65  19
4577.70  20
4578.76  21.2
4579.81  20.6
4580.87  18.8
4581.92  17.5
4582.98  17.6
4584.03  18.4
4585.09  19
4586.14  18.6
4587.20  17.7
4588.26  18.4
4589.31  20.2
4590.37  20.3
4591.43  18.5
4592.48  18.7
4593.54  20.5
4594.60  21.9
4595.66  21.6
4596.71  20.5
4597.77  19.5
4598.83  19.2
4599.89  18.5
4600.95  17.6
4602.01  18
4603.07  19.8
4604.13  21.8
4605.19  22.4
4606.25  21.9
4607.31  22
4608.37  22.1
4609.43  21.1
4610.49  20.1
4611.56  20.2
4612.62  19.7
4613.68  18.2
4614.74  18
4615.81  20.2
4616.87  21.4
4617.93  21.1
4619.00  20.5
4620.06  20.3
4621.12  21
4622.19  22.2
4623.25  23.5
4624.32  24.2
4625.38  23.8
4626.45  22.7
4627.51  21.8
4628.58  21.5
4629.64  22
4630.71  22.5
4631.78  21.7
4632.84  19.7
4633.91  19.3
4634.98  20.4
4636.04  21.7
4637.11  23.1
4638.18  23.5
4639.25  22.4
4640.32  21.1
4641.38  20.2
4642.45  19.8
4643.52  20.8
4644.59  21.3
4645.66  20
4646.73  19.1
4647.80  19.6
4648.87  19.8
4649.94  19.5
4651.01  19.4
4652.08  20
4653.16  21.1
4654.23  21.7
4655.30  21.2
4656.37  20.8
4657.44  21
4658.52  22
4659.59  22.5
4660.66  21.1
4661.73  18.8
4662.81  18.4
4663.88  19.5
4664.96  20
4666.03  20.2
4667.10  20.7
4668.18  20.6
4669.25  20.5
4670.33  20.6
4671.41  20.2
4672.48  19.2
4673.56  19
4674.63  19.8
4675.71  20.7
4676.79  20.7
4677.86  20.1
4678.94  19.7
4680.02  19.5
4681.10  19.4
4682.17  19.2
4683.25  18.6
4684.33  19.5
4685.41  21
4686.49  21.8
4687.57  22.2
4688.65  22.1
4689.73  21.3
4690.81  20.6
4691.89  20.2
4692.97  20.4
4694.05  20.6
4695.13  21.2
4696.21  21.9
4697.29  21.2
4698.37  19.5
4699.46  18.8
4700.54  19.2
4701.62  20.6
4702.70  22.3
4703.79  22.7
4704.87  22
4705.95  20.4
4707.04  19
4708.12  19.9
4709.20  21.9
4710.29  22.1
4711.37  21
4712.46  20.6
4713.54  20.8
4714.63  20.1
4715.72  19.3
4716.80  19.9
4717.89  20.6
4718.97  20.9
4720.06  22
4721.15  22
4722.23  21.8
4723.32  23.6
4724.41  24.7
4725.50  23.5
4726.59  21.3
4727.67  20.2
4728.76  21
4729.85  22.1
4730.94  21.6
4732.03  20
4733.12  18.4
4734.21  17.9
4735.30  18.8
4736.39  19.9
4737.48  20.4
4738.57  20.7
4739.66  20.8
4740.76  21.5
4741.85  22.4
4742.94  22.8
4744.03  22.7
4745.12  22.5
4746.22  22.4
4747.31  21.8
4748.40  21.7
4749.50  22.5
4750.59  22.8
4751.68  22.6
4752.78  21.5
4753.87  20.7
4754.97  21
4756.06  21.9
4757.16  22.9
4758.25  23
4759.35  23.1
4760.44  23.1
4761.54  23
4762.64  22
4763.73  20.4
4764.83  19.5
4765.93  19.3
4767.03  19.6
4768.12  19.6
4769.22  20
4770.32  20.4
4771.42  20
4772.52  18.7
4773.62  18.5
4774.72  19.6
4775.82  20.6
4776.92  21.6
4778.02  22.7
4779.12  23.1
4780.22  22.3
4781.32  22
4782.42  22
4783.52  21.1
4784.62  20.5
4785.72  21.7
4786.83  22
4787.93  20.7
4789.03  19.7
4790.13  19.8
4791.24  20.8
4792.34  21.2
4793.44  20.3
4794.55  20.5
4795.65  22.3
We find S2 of 3.4 Angstrom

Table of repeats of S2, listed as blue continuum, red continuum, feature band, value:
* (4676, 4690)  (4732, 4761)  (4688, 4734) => -0.3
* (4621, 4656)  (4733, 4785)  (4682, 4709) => 0.7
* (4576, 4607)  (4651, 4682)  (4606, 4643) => -2.6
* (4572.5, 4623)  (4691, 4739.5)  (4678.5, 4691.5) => 0.1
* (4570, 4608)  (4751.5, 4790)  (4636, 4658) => -0.8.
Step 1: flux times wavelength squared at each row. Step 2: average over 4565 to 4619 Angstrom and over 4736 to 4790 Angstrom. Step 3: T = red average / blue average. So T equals 1.16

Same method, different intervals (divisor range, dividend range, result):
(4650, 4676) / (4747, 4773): 1.09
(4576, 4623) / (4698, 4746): 1.11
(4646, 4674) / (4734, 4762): 1.12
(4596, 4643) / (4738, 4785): 1.08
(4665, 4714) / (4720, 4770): 1.07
